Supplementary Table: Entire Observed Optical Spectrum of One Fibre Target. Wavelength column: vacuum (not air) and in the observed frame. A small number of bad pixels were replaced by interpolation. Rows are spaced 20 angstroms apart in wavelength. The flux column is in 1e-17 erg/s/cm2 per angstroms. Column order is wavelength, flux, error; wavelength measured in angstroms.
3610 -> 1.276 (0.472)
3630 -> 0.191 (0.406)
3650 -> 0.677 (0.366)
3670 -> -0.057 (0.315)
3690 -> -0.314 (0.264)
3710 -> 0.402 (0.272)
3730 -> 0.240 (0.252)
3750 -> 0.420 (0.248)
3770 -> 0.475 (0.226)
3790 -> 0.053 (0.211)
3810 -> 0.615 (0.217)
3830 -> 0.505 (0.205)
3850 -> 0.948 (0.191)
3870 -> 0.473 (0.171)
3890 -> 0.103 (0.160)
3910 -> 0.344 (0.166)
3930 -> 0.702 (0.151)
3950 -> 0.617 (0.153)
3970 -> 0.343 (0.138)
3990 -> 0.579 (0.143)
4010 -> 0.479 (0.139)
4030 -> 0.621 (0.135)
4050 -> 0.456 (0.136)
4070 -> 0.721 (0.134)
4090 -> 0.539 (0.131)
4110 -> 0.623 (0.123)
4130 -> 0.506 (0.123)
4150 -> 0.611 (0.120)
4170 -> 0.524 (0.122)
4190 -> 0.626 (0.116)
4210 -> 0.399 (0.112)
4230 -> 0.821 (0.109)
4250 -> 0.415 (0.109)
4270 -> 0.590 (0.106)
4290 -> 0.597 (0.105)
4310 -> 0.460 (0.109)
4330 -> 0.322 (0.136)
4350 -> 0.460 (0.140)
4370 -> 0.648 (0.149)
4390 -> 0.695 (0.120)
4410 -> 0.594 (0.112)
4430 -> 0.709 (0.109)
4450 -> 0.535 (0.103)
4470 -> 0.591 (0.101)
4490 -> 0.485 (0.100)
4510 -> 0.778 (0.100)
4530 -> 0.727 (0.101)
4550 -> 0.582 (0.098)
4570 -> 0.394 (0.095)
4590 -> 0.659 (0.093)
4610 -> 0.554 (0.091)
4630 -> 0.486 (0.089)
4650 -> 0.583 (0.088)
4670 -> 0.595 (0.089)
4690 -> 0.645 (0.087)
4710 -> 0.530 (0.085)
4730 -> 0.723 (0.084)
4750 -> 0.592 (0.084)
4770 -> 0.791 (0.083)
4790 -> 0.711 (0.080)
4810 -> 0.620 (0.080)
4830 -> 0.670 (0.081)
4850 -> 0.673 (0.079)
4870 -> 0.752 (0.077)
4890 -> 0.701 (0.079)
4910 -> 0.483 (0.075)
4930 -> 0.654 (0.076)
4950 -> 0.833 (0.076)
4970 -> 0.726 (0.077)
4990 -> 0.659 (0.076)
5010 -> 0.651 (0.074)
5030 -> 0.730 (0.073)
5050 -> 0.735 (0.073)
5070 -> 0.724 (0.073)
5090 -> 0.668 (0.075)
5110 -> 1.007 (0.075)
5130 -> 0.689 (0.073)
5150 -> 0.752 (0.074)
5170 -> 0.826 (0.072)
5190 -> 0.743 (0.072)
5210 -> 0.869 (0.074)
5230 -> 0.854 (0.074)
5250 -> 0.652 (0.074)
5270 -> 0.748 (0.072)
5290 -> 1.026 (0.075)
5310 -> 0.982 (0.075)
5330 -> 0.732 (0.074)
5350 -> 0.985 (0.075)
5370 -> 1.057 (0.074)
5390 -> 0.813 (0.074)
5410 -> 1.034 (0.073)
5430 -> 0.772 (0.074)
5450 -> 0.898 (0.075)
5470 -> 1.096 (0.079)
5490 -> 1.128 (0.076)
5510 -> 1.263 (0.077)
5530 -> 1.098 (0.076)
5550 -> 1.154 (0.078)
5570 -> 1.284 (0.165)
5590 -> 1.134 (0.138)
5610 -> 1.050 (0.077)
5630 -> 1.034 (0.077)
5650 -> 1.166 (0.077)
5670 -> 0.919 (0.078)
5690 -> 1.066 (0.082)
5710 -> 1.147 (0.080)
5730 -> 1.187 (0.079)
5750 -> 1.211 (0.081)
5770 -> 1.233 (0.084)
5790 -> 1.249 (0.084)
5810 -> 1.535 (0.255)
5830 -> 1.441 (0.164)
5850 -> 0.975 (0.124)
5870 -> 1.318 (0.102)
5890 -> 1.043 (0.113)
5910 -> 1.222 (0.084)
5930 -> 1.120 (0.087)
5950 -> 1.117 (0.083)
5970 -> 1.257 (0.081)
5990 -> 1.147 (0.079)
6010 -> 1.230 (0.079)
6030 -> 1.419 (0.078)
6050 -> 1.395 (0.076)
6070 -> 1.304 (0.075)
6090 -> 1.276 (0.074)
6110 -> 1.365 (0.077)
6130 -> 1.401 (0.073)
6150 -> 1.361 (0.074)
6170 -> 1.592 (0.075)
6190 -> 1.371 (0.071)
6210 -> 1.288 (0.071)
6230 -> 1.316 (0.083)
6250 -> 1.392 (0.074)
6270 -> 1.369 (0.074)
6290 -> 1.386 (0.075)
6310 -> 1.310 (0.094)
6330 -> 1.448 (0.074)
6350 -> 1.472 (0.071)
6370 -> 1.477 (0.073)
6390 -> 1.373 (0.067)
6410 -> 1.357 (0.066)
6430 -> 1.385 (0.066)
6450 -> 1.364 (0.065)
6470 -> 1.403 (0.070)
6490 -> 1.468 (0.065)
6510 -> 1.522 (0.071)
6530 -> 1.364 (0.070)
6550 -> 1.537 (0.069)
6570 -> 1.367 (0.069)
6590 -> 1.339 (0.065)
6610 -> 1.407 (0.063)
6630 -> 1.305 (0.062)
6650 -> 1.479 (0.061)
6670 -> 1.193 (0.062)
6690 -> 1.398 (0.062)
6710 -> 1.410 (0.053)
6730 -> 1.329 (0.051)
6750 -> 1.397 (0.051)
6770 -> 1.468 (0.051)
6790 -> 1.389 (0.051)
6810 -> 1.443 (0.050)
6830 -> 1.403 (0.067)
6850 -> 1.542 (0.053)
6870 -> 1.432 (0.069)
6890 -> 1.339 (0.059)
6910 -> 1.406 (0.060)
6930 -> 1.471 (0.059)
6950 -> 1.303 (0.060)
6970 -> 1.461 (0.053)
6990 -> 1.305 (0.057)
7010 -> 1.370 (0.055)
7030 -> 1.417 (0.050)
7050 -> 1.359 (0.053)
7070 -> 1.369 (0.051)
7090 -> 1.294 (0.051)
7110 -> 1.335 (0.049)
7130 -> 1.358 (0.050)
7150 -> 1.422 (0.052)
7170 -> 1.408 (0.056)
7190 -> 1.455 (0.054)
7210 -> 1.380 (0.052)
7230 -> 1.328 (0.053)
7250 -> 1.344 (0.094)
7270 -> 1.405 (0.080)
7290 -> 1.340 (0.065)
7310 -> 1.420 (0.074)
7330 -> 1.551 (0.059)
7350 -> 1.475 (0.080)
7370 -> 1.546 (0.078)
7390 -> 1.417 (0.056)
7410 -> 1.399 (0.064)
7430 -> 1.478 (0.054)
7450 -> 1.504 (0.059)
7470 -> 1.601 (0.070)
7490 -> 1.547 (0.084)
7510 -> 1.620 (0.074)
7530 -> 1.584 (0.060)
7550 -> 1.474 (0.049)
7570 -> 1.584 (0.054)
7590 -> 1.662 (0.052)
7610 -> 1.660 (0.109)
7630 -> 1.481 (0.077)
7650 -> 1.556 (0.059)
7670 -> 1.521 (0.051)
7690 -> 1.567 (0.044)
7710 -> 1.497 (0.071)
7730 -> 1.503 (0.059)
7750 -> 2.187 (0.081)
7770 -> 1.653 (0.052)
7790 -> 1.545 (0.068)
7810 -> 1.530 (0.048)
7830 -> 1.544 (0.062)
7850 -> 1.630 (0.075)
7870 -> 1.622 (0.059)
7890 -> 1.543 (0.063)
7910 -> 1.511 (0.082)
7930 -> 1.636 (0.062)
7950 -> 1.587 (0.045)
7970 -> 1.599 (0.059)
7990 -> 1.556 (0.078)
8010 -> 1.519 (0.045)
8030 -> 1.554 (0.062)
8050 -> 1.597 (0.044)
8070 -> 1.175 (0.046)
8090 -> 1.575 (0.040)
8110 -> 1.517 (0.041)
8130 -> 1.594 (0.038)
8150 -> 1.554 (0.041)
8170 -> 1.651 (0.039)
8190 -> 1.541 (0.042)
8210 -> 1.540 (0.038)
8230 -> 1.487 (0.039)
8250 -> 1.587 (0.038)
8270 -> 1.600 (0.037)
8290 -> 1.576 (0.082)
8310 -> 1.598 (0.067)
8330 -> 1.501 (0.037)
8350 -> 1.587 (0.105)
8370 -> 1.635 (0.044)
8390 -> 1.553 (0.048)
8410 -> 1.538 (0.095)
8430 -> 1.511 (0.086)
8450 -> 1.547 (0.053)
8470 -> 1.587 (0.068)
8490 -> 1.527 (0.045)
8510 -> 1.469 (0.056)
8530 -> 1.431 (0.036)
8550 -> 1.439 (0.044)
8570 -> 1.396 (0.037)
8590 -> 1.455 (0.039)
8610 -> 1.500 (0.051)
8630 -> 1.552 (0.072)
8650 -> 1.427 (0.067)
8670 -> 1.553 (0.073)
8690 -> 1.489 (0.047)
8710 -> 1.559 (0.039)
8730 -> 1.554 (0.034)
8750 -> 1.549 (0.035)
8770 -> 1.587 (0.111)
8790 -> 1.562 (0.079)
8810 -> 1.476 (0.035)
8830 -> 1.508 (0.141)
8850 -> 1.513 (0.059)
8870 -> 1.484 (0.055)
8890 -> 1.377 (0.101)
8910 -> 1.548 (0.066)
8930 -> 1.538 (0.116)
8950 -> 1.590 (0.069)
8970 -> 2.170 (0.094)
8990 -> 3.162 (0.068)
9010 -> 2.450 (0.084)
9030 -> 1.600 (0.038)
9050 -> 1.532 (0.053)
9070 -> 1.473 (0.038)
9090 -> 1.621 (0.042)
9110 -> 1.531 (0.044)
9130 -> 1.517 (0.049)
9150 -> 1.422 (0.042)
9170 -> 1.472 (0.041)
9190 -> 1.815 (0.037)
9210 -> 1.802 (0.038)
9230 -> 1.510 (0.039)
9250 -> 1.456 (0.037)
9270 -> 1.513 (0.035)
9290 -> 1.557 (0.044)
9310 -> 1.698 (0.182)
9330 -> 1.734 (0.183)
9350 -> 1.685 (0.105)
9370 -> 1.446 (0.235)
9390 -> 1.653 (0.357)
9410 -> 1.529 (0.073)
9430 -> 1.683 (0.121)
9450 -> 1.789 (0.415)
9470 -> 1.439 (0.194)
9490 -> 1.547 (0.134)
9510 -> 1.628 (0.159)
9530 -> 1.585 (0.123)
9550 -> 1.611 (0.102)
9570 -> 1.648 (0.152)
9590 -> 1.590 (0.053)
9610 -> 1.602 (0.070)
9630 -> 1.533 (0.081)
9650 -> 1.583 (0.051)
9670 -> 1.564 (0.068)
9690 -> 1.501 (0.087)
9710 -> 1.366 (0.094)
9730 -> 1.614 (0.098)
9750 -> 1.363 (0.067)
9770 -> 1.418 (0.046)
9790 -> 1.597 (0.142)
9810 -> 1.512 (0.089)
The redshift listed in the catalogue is 0.37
